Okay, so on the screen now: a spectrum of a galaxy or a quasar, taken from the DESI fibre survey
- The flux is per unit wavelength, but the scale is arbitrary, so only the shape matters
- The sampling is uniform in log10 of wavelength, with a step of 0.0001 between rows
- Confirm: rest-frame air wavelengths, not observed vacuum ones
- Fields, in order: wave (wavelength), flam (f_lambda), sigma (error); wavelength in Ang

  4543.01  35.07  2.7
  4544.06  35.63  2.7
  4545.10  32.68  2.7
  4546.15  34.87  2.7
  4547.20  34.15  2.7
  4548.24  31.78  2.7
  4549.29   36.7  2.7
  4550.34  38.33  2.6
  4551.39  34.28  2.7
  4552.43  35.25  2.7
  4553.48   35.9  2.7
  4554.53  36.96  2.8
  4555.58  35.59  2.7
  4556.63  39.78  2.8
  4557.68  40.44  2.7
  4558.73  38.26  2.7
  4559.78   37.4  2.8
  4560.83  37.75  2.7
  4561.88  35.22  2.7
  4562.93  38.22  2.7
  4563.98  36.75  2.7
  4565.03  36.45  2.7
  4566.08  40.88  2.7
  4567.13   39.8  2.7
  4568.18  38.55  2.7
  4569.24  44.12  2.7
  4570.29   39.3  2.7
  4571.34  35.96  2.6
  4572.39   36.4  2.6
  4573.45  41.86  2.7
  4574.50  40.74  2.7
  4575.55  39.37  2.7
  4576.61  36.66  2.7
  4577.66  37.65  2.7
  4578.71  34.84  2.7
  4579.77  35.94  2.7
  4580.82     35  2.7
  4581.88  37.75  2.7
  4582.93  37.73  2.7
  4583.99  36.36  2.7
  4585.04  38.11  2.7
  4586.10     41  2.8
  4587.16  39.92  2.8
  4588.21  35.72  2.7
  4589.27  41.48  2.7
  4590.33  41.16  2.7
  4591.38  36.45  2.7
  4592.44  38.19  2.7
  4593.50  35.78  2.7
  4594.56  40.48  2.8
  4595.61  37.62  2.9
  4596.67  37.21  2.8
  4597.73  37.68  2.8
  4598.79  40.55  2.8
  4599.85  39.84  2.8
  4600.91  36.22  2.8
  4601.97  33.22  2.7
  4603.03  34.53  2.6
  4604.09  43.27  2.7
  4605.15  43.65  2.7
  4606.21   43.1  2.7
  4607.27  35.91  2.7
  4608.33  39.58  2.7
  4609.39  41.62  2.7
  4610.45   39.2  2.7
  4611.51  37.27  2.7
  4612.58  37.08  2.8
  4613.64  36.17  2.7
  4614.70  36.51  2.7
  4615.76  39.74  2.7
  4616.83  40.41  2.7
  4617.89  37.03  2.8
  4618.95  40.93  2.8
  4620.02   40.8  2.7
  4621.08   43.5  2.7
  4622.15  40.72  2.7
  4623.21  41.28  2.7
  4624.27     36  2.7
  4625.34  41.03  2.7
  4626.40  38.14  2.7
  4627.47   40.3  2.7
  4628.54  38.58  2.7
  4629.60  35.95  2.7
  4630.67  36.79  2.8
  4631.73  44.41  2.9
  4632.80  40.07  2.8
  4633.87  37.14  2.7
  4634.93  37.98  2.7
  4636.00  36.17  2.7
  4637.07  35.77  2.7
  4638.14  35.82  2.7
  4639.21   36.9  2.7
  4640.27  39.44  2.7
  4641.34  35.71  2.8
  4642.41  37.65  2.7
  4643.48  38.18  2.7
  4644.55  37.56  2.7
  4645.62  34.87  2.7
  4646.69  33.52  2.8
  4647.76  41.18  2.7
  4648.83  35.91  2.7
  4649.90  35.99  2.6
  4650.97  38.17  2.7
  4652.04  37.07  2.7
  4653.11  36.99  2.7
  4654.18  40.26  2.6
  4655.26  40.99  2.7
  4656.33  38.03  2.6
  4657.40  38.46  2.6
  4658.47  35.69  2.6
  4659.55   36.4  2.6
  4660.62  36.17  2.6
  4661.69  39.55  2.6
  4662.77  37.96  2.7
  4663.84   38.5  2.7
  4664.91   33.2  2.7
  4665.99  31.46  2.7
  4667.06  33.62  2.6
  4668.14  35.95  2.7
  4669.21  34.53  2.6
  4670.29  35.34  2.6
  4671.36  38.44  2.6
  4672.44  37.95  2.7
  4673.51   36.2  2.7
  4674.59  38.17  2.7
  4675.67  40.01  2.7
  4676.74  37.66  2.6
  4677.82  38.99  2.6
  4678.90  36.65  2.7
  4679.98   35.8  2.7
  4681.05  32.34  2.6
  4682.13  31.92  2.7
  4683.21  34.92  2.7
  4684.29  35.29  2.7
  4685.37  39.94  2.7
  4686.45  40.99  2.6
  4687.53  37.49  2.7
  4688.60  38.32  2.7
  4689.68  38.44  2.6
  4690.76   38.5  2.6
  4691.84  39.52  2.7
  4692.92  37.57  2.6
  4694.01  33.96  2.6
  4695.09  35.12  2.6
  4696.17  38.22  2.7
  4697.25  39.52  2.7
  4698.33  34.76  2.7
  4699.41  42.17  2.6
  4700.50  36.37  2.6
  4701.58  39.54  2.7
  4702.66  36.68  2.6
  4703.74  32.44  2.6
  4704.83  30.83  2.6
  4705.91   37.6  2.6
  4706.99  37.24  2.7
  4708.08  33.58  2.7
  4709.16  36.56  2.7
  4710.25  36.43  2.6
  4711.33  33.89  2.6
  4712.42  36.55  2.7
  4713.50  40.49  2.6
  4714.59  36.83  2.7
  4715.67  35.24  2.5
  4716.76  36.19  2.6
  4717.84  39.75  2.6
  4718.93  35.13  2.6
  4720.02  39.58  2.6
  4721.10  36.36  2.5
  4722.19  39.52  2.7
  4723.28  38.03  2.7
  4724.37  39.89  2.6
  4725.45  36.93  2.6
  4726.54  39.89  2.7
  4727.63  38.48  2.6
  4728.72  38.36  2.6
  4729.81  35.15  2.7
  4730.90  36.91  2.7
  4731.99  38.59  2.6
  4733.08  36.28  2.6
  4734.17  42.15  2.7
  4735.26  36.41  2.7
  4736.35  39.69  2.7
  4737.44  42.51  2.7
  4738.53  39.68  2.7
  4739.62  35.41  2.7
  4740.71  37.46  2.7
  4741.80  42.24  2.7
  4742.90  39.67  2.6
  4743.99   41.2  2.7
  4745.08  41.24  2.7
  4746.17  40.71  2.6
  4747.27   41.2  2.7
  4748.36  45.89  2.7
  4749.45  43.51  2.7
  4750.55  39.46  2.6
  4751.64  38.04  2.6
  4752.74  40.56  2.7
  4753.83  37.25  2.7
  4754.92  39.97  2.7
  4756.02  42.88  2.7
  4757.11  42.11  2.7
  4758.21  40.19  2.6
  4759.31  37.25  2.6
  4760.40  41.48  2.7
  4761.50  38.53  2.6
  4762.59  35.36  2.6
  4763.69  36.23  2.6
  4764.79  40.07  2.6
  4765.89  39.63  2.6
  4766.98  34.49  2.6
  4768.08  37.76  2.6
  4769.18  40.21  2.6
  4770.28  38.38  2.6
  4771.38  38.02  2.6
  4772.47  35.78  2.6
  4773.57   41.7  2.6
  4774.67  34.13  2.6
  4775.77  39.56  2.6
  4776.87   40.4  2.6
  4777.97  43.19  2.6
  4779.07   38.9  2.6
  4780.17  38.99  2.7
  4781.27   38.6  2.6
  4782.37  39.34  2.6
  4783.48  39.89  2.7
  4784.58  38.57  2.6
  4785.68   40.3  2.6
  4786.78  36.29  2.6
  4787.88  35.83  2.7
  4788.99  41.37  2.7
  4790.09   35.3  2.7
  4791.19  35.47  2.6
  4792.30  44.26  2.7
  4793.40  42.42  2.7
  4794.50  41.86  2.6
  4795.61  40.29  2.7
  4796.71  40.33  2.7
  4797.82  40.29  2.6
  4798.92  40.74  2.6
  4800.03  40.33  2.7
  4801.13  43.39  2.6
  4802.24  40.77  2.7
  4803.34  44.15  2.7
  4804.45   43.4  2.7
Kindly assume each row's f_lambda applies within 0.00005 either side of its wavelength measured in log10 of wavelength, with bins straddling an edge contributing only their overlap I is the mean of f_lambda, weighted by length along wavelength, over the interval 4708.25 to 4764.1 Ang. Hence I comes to 38.8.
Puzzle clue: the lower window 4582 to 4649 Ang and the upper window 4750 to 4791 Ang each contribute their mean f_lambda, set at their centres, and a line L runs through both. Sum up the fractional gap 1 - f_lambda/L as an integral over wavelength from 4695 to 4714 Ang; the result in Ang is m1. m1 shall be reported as 1.0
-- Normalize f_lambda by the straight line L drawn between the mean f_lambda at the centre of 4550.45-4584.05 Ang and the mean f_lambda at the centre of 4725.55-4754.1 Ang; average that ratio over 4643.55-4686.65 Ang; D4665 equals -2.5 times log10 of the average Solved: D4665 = 0.06 mag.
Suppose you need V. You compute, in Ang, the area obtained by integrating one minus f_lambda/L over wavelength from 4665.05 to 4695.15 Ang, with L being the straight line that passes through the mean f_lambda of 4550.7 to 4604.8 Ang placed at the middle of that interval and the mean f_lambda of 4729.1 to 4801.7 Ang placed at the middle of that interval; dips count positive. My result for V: 1.68 Ang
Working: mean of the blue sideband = 38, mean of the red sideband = 39.4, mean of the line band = 36.6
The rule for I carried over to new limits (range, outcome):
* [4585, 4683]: 37.9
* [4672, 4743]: 37.4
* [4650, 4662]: 37.9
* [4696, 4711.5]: 36.4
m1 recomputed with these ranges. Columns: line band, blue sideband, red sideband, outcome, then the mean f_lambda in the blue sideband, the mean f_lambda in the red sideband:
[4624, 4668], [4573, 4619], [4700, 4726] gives 0.3 Ang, 38.4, 36.7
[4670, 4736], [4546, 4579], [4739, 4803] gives 2.9 Ang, 37.6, 39.6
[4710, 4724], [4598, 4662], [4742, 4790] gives 0.6 Ang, 38.3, 39.4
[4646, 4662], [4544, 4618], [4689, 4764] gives 0.2 Ang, 37.9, 38.3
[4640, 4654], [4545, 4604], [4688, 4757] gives 0.3 Ang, 37.6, 38.3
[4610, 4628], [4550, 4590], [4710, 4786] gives -0.5 Ang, 38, 38.9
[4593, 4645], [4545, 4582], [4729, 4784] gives -1.0 Ang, 37.3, 39.3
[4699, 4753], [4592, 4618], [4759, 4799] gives 0.7 Ang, 38.5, 38.9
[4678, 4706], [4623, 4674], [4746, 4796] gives 1.0 Ang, 37.3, 39.4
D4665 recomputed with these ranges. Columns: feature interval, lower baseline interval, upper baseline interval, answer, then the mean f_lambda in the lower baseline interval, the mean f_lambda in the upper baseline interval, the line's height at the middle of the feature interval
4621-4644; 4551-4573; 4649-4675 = -0.04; 37.8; 36.9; 37.1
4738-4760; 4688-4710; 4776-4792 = -0.06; 36.8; 38.8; 38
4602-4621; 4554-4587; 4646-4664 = -0.04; 38.1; 37.7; 37.9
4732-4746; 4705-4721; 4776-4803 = -0.05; 36.7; 39.9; 37.8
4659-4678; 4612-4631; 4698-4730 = 0.04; 38.9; 37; 38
